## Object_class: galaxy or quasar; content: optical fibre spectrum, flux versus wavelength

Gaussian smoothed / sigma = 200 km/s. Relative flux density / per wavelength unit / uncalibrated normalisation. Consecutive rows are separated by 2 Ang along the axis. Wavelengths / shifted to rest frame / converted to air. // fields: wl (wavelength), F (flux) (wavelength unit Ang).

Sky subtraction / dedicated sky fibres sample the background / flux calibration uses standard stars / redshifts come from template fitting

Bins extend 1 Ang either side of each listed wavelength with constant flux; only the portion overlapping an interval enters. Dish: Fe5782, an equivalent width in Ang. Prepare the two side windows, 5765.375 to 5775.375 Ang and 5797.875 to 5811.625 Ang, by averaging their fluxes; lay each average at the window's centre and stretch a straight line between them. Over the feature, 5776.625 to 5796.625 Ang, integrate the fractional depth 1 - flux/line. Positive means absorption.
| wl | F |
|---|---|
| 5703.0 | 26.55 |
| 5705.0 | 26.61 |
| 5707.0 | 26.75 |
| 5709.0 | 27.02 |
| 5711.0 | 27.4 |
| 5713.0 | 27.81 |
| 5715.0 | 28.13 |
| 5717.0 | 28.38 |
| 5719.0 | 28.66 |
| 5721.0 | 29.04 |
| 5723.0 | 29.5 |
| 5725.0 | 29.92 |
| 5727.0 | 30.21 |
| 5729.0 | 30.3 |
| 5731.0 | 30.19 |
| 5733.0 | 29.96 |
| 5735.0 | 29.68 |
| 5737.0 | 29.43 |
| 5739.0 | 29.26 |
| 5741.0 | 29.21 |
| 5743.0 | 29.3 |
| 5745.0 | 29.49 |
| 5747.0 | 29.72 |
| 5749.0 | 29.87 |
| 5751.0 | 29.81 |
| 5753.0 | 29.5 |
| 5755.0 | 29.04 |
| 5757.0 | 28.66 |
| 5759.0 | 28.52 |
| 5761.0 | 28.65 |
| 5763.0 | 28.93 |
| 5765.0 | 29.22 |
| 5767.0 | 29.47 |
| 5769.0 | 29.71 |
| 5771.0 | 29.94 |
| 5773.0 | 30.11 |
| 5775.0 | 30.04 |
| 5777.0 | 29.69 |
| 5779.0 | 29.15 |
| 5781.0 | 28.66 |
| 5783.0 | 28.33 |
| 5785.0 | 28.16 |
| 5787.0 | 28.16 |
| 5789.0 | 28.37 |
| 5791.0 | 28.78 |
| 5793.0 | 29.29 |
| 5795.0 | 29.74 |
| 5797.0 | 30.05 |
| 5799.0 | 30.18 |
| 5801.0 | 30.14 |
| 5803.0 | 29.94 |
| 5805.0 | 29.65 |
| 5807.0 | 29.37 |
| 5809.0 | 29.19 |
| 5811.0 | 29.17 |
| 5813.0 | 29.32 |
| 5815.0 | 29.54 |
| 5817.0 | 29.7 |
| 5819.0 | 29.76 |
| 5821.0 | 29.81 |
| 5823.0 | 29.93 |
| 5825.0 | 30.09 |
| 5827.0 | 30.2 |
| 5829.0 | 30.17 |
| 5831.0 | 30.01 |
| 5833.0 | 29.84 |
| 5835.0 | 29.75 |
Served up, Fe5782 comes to 0.6 Ang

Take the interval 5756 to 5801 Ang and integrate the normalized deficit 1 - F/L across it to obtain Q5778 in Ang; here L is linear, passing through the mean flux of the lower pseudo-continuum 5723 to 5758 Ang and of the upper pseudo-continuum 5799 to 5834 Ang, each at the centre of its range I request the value 0.8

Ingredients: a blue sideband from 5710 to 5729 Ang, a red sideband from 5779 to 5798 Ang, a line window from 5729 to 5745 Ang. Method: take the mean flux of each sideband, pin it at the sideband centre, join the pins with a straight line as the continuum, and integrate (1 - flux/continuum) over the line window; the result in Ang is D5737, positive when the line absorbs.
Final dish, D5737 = -0.4 Ang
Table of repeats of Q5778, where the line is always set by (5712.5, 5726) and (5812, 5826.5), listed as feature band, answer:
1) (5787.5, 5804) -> 0.0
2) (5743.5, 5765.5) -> -0.1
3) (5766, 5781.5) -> -0.2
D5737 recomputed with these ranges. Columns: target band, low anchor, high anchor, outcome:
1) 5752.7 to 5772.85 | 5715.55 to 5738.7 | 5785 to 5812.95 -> 0.2 Ang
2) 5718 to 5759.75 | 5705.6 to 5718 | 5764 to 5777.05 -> -1.4 Ang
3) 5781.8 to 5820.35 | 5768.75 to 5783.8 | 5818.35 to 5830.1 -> 0.6 Ang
